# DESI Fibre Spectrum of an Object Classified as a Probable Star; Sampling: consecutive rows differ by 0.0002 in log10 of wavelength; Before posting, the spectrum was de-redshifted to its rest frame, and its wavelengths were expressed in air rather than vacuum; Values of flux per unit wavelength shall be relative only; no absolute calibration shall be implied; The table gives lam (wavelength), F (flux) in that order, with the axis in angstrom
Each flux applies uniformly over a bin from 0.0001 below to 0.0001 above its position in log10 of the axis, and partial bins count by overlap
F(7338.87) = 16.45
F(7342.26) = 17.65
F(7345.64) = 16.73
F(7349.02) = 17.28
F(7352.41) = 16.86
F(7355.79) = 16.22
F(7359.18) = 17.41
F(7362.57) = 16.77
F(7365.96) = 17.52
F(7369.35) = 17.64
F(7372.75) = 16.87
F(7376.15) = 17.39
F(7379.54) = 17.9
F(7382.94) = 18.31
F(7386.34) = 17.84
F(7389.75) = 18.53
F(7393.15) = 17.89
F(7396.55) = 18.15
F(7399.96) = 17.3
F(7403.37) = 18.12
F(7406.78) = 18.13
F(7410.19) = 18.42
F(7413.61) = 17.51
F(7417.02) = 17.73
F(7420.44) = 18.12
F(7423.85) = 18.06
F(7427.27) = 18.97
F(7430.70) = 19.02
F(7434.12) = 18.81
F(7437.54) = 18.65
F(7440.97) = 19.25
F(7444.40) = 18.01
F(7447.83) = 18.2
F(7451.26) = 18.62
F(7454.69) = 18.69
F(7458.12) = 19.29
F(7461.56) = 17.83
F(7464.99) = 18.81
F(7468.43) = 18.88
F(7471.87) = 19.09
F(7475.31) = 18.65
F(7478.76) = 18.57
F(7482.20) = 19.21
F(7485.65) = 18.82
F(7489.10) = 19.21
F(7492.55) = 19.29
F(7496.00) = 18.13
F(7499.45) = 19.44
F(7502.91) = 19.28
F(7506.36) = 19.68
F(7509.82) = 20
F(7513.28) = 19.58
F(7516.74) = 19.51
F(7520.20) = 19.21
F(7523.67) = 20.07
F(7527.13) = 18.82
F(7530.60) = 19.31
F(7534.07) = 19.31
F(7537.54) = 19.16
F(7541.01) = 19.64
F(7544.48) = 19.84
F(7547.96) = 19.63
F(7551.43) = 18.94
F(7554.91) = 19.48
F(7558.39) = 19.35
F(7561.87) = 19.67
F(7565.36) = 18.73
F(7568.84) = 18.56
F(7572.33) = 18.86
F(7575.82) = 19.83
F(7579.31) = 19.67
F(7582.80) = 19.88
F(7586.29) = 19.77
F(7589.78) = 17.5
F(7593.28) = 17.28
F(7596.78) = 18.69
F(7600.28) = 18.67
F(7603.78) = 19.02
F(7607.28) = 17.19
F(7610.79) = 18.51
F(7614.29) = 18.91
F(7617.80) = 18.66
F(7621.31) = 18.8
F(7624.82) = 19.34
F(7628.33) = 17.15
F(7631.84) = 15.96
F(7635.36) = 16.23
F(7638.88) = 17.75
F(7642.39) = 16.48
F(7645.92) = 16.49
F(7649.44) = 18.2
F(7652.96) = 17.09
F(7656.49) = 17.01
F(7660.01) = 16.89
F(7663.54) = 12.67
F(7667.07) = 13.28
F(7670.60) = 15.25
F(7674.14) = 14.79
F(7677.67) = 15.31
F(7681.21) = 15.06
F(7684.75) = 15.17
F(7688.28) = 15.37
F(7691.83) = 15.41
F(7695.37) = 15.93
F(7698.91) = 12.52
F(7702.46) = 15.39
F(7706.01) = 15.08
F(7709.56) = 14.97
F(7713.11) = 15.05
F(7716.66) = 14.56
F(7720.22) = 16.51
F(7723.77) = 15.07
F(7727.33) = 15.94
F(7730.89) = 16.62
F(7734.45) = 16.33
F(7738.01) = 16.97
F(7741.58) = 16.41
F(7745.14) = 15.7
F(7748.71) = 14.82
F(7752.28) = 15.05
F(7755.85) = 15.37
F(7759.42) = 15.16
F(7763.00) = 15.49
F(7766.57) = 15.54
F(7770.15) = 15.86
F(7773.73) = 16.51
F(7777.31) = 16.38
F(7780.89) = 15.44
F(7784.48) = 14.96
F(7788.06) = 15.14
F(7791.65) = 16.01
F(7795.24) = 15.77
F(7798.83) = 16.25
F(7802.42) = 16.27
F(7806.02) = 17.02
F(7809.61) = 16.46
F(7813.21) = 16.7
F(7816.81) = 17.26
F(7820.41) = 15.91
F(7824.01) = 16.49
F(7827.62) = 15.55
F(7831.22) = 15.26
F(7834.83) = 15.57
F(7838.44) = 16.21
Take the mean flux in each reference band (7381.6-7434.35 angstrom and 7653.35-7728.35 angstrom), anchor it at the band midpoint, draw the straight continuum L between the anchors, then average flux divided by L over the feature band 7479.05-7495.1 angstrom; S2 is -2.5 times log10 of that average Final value -0.103 mag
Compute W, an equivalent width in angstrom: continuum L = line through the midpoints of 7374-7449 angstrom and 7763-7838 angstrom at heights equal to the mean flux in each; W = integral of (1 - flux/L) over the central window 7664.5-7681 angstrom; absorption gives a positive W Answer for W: 2.1 angstrom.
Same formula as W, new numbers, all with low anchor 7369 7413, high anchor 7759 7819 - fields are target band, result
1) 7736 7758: 0.69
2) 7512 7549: -4.78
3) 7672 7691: 1.58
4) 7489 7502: -1.21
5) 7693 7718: 2.46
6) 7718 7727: 0.32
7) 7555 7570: -1.81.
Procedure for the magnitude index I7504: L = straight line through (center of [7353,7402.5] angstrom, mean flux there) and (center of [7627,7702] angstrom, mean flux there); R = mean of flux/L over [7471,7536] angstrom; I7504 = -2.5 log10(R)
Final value -0.15 mag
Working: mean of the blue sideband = 17.5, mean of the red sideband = 15.7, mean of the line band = 19.2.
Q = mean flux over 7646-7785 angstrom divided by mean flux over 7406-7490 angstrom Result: 0.84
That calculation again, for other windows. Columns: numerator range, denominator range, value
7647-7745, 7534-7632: 0.82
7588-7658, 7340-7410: 1.01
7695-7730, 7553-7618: 0.80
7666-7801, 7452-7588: 0.80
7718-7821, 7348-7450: 0.89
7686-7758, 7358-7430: 0.87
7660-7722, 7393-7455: 0.81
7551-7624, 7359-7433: 1.05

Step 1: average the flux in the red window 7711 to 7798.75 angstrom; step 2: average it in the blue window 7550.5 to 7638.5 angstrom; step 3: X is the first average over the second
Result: 0.85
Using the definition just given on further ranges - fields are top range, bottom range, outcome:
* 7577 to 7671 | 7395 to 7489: 0.95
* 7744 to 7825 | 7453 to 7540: 0.83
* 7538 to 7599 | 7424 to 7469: 1.02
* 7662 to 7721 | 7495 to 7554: 0.76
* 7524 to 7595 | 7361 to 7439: 1.07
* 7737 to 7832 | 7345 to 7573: 0.86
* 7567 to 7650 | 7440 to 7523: 0.96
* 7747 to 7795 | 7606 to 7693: 0.94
